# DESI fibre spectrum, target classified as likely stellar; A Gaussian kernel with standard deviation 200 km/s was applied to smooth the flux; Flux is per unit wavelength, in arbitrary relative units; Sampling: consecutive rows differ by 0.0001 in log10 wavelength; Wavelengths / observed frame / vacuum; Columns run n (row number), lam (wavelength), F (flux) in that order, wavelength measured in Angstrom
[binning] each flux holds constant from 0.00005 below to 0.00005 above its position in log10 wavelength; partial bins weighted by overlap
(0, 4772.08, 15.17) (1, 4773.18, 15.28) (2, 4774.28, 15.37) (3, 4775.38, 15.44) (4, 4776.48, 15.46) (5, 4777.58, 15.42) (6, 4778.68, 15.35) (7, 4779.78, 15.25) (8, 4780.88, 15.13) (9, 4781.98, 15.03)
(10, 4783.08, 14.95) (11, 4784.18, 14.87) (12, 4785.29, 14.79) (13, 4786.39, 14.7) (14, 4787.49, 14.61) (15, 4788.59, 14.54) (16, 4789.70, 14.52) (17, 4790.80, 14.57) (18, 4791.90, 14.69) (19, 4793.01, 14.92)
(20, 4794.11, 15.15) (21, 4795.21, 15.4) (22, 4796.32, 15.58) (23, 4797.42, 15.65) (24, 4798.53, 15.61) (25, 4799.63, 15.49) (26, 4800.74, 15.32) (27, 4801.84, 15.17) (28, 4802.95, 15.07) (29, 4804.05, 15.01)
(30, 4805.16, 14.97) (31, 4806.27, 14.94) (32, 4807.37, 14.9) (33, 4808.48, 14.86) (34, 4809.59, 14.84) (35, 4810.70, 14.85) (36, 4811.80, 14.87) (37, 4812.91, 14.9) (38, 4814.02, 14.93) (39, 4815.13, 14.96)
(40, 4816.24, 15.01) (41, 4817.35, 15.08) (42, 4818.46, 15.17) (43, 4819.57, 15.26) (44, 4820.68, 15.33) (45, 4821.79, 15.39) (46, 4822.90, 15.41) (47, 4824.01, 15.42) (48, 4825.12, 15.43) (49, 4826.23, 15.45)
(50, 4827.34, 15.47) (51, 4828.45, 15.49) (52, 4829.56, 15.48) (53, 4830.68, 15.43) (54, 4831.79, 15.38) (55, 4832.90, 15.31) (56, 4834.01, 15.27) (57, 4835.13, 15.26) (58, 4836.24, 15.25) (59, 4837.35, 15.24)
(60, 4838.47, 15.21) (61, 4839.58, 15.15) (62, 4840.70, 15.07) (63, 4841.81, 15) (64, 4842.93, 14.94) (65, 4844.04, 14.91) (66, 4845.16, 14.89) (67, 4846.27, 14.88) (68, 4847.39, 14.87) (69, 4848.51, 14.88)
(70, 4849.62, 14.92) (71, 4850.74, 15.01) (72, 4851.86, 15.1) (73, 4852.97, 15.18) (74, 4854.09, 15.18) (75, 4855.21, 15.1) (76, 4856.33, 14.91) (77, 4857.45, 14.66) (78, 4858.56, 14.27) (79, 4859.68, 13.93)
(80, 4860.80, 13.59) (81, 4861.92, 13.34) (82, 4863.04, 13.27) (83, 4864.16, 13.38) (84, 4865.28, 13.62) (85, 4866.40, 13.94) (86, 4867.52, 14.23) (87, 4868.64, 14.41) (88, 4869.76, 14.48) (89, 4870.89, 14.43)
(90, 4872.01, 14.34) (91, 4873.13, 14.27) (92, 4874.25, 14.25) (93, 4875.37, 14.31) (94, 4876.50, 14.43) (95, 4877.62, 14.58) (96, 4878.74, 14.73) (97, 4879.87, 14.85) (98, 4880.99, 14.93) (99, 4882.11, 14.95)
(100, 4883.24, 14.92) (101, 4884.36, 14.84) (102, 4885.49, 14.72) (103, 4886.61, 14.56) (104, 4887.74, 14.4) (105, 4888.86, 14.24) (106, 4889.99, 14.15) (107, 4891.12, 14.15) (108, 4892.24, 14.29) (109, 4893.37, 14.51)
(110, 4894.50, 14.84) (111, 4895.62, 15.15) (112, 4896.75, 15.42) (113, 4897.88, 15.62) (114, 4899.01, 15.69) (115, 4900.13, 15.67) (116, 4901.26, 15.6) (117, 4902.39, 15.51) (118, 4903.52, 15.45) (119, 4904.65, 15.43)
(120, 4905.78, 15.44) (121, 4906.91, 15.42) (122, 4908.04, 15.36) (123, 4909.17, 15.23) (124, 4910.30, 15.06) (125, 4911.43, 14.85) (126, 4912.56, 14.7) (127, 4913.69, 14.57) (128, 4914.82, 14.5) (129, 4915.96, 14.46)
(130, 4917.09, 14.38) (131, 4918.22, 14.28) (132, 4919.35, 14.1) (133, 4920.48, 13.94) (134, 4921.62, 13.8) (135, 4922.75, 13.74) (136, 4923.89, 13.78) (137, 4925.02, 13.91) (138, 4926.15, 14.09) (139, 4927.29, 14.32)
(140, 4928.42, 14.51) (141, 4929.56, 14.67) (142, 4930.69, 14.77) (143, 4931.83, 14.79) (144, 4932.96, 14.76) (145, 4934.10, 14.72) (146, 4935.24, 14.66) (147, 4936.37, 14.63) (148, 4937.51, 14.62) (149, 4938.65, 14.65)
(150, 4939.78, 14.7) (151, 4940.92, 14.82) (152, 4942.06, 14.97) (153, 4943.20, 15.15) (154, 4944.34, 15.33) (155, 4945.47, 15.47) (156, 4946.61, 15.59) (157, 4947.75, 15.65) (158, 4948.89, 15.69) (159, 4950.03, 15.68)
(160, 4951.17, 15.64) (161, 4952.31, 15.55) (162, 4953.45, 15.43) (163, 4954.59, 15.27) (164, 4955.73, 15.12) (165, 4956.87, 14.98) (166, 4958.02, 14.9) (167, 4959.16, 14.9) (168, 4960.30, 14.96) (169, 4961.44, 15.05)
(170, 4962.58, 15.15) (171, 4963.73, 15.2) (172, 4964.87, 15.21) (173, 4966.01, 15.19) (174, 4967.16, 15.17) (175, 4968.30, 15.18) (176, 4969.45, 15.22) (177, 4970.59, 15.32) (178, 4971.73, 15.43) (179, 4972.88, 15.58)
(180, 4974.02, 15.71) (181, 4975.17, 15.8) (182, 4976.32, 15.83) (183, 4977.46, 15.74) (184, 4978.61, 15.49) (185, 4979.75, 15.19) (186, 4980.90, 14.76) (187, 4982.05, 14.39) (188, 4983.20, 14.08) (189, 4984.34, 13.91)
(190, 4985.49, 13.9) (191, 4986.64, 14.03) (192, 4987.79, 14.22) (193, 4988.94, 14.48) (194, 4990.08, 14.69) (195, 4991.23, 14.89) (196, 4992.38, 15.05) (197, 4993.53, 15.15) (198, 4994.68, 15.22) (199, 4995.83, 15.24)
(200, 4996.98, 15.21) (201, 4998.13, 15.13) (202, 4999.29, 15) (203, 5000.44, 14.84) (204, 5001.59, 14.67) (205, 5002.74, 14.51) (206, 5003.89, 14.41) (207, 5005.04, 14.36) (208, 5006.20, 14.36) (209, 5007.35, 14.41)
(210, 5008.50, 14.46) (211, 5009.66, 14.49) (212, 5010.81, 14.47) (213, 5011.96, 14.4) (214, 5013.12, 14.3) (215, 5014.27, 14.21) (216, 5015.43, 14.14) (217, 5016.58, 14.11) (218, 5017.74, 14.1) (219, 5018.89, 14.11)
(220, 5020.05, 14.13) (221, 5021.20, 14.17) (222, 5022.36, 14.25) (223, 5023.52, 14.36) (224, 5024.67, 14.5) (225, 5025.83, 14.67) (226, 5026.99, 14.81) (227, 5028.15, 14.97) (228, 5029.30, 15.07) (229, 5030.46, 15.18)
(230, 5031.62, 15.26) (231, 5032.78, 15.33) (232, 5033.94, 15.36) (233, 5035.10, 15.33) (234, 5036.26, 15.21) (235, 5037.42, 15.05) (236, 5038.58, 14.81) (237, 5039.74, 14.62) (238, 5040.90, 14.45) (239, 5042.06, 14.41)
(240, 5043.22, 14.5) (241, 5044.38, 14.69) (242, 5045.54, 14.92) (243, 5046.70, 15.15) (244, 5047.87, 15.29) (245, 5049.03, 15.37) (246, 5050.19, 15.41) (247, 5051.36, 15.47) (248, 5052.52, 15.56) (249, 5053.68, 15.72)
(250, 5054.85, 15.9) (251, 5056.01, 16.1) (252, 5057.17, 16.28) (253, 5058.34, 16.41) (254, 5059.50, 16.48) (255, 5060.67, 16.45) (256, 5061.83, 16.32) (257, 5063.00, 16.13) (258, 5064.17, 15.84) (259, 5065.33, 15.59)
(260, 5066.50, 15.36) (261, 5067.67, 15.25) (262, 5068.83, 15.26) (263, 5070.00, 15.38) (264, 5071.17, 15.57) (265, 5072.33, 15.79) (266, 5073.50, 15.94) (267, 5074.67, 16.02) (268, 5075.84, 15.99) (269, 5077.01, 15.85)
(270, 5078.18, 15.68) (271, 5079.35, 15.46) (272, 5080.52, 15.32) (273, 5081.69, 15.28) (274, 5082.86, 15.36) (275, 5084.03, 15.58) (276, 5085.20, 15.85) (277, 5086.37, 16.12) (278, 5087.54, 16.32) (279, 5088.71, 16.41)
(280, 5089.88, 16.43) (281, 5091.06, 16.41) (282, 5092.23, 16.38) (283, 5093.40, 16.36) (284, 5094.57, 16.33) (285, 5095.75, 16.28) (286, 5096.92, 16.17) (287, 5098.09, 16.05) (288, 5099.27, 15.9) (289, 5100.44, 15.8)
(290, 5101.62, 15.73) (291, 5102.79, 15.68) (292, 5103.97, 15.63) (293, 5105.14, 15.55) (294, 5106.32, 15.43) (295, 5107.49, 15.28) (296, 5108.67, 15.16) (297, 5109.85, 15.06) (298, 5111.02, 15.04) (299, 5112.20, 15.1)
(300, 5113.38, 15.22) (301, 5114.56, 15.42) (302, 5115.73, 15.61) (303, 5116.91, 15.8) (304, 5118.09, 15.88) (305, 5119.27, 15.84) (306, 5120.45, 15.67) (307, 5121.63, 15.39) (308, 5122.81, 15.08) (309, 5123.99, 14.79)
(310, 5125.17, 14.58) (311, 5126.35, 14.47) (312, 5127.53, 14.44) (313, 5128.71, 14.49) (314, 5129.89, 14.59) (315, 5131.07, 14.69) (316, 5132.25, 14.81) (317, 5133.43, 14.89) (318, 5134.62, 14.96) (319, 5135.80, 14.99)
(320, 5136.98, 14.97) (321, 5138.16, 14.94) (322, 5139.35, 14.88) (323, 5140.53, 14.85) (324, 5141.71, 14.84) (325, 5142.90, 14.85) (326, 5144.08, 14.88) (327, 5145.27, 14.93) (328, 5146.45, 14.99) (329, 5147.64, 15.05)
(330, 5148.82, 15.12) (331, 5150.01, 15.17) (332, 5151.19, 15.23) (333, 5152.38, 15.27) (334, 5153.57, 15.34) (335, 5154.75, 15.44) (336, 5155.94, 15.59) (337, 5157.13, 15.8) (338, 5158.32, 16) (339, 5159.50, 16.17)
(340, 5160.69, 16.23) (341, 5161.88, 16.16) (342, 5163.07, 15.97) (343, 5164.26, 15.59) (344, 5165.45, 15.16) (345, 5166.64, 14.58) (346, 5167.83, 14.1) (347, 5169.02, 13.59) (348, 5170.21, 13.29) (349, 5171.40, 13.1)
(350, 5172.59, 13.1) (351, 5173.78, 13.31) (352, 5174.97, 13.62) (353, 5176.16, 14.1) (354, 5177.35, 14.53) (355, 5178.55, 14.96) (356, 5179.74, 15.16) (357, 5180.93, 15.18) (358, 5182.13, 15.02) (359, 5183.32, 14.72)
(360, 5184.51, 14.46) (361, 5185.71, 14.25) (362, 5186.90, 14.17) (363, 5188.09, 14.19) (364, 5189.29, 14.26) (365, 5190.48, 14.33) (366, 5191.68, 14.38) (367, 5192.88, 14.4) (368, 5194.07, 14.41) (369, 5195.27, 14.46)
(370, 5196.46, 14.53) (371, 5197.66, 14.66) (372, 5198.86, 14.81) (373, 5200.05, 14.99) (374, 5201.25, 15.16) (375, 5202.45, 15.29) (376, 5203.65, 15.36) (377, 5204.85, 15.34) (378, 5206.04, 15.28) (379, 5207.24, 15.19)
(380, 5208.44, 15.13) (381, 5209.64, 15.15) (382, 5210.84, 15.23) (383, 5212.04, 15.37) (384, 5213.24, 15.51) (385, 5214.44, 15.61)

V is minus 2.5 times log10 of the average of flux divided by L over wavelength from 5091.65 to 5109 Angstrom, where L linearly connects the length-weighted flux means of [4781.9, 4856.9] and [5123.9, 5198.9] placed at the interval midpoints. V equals -0.07 mag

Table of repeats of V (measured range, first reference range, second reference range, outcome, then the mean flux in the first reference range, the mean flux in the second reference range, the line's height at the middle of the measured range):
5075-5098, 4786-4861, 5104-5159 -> -0.059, 15.1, 15.1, 15.1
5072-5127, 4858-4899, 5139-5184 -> -0.063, 14.4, 14.9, 14.8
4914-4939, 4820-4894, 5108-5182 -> 0.032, 14.7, 15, 14.8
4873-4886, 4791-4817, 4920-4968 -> 0.023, 15.1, 14.9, 15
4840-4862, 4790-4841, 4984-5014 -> 0.023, 15.2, 14.6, 15.1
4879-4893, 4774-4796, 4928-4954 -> 0.034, 15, 15.1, 15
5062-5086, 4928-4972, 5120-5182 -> -0.048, 15.1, 14.9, 15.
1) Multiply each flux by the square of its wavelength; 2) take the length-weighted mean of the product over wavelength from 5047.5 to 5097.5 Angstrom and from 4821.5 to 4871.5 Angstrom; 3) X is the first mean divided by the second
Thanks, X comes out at 1.2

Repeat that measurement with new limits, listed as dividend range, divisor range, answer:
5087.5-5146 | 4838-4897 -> 1.17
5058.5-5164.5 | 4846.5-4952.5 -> 1.15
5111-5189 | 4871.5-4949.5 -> 1.11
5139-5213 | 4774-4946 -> 1.13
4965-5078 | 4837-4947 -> 1.08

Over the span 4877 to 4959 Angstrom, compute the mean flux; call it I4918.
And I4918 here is 14.9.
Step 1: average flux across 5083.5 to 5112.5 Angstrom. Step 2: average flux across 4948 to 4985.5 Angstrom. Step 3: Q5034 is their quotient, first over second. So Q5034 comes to 1.0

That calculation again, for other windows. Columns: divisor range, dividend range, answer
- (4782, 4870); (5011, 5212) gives 1.02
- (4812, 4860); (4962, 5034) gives 0.98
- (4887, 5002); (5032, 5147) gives 1.04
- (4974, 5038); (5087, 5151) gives 1.04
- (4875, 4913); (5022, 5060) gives 1.02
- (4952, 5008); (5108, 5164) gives 1.02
